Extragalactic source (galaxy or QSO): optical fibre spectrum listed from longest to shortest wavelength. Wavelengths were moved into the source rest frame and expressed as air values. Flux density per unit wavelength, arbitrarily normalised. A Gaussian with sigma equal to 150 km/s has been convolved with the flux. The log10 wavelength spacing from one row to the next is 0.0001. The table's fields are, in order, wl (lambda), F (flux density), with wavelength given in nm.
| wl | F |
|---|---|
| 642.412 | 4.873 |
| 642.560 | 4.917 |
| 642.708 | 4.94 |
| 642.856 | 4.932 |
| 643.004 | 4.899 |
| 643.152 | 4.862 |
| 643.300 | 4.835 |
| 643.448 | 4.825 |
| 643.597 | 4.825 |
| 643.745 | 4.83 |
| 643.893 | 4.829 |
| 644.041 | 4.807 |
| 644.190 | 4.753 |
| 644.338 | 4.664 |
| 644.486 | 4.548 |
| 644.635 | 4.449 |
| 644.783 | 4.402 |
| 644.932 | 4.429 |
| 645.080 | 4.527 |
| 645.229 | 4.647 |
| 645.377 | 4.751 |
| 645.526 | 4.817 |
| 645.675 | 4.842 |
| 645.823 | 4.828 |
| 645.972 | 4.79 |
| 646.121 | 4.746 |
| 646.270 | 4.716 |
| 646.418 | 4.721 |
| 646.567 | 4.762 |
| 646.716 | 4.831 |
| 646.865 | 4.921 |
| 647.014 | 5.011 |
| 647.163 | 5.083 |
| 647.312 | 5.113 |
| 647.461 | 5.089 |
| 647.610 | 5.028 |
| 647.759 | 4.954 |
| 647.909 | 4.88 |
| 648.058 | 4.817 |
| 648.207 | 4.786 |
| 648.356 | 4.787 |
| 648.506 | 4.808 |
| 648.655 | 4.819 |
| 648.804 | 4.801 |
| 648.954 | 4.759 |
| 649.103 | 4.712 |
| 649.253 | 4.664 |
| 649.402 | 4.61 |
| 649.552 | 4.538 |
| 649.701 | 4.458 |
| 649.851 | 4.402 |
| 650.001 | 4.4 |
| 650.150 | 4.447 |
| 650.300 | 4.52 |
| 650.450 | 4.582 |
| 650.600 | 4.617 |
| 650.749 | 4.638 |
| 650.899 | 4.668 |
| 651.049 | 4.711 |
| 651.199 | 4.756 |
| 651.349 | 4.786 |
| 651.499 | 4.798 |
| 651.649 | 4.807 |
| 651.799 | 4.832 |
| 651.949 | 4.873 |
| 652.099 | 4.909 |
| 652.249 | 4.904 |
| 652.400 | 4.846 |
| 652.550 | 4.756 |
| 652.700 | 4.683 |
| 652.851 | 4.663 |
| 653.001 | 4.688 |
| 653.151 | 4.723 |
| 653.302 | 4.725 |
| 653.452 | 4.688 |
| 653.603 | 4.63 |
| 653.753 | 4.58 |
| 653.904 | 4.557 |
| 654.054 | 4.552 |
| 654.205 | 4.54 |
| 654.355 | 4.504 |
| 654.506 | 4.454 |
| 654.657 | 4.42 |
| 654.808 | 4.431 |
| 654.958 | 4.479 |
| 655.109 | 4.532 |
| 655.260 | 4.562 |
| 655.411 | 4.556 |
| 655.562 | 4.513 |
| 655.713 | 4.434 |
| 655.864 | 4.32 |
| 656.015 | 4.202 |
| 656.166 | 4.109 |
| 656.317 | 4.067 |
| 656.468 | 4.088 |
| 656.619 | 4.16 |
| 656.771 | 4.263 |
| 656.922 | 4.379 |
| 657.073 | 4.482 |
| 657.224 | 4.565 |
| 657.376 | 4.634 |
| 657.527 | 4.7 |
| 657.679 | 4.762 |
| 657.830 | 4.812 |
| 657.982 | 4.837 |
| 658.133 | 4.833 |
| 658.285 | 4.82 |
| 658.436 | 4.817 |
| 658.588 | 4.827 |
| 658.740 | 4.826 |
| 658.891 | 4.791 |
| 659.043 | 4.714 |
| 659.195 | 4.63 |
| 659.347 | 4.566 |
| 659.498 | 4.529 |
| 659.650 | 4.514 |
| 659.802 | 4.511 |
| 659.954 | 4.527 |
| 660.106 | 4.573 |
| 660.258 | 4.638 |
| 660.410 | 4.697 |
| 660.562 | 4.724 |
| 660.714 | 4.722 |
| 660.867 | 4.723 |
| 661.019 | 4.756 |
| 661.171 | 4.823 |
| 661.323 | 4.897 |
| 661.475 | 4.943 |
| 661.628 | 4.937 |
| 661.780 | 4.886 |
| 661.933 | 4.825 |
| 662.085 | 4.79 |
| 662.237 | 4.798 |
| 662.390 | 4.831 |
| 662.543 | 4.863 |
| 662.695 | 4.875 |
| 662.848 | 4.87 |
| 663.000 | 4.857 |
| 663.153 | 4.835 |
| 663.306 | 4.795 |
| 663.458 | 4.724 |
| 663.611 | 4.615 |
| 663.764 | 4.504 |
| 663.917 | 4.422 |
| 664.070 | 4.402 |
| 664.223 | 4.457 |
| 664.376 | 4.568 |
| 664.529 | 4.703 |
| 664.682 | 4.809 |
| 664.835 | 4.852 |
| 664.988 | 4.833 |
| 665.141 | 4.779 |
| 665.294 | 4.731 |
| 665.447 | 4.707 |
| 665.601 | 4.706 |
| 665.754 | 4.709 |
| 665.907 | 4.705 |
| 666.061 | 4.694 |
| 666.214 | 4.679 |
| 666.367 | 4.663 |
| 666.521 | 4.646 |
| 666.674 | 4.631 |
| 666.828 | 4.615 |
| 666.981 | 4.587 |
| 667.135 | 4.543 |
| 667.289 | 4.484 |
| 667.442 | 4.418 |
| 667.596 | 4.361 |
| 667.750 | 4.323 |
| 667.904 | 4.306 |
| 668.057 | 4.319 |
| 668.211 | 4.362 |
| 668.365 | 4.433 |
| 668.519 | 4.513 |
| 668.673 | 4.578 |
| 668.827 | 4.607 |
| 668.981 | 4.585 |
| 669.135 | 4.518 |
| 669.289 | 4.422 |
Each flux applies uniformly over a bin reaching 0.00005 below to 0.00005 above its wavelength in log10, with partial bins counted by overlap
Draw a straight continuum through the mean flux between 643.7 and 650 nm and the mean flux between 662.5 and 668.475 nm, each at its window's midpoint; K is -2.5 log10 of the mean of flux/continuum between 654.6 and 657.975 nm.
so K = 0.06 mag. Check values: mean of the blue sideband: 4.75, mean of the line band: 4.44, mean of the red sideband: 4.62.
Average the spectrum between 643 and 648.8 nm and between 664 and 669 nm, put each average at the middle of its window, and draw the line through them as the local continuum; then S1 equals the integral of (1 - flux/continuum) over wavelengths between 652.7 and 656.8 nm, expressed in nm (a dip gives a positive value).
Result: 0.21 nm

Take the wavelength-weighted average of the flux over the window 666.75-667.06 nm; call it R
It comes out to 4.6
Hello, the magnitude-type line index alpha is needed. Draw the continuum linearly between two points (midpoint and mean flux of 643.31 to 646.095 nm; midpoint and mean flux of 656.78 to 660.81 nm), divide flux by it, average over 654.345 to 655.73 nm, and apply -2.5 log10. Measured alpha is 0.04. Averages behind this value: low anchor 4.7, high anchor 4.66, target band 4.49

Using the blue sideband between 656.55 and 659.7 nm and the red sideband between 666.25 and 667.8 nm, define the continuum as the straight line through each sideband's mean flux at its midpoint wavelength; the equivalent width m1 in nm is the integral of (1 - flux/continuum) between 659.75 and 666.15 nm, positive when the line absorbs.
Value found -0.20 nm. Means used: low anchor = 4.64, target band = 4.73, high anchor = 4.53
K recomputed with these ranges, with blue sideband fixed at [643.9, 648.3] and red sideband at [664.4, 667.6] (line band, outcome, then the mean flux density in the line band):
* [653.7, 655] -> 0.05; 4.5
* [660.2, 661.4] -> -0.01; 4.75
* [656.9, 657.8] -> 0.02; 4.61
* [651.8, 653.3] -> -0.01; 4.78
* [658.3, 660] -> 0.01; 4.67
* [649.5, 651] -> 0.05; 4.53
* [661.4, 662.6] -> -0.04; 4.86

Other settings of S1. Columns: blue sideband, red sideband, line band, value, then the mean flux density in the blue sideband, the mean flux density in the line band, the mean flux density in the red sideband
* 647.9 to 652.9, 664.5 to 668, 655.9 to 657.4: 0.125 nm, 4.7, 4.28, 4.63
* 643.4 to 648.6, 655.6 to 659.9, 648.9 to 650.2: 0.045 nm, 4.79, 4.55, 4.54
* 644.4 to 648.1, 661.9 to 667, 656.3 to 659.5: 0.088 nm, 4.79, 4.61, 4.71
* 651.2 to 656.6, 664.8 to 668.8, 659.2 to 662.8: -0.124 nm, 4.58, 4.74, 4.58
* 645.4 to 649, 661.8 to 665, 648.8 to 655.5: 0.254 nm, 4.86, 4.64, 4.73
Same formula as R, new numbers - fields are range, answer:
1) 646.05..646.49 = 4.73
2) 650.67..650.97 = 4.66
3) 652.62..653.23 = 4.69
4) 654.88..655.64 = 4.53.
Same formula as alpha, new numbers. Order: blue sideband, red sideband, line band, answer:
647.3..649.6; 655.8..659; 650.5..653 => -0.011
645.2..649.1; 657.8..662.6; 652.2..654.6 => 0.035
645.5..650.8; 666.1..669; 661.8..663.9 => -0.048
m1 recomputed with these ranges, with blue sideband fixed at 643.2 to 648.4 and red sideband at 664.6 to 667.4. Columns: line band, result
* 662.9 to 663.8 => -0.01 nm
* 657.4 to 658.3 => -0.01 nm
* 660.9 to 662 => -0.04 nm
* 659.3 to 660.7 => 0.04 nm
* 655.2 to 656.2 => 0.07 nm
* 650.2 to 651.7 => 0.03 nm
